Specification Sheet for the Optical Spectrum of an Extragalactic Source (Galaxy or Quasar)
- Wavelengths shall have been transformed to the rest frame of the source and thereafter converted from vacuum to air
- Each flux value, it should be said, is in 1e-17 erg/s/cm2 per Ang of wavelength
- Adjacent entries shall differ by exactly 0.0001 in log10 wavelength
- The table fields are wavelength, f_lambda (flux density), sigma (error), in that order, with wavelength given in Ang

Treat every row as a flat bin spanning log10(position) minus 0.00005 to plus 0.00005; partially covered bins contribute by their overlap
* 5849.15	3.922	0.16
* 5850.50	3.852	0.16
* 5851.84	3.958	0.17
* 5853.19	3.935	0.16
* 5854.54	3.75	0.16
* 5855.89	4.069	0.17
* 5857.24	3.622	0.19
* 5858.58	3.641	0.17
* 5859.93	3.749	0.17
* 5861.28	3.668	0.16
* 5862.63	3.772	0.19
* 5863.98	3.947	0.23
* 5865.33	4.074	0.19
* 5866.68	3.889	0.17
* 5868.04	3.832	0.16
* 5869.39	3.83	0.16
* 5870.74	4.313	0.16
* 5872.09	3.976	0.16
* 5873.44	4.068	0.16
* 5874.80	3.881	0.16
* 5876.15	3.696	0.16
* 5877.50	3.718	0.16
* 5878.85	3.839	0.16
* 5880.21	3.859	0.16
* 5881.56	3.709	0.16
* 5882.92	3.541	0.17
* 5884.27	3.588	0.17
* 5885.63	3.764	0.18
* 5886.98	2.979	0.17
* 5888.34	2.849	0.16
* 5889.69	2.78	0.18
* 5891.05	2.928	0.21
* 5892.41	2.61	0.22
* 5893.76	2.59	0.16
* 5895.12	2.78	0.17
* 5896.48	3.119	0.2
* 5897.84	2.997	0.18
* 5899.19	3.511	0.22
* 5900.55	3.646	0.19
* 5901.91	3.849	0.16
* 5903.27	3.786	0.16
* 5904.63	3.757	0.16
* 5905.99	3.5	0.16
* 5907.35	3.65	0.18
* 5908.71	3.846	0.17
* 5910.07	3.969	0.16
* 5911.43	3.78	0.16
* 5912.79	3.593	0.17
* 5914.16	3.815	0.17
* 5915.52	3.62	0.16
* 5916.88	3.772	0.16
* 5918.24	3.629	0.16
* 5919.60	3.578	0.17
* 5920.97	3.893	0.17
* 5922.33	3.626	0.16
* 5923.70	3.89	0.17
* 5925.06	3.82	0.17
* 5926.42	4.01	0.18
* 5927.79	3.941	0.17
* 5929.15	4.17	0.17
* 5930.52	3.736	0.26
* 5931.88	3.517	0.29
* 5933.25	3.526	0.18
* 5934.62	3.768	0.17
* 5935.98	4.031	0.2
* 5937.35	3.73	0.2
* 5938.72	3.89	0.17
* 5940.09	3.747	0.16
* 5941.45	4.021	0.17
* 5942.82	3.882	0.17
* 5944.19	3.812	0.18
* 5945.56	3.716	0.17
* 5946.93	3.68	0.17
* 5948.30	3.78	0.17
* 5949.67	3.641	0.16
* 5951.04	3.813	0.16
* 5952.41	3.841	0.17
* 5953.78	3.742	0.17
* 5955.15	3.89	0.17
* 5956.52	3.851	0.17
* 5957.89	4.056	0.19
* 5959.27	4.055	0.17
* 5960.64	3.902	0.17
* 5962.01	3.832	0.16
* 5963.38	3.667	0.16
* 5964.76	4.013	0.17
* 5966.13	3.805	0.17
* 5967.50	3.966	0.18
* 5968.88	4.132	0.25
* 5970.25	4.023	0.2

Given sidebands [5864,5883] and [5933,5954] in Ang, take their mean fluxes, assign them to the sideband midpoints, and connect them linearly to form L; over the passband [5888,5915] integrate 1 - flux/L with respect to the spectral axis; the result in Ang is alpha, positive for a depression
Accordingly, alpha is 3.3 Ang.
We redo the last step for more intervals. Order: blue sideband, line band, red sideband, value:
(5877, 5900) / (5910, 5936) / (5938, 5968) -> -1.5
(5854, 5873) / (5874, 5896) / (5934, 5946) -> 3.1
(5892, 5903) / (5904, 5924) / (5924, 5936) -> -1.3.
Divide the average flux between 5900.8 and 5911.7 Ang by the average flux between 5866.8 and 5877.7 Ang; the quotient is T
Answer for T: 1.0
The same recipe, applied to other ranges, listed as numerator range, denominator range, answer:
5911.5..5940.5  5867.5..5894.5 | 1.07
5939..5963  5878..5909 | 1.14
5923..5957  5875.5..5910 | 1.12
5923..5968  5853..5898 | 1.08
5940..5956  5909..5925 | 1.01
